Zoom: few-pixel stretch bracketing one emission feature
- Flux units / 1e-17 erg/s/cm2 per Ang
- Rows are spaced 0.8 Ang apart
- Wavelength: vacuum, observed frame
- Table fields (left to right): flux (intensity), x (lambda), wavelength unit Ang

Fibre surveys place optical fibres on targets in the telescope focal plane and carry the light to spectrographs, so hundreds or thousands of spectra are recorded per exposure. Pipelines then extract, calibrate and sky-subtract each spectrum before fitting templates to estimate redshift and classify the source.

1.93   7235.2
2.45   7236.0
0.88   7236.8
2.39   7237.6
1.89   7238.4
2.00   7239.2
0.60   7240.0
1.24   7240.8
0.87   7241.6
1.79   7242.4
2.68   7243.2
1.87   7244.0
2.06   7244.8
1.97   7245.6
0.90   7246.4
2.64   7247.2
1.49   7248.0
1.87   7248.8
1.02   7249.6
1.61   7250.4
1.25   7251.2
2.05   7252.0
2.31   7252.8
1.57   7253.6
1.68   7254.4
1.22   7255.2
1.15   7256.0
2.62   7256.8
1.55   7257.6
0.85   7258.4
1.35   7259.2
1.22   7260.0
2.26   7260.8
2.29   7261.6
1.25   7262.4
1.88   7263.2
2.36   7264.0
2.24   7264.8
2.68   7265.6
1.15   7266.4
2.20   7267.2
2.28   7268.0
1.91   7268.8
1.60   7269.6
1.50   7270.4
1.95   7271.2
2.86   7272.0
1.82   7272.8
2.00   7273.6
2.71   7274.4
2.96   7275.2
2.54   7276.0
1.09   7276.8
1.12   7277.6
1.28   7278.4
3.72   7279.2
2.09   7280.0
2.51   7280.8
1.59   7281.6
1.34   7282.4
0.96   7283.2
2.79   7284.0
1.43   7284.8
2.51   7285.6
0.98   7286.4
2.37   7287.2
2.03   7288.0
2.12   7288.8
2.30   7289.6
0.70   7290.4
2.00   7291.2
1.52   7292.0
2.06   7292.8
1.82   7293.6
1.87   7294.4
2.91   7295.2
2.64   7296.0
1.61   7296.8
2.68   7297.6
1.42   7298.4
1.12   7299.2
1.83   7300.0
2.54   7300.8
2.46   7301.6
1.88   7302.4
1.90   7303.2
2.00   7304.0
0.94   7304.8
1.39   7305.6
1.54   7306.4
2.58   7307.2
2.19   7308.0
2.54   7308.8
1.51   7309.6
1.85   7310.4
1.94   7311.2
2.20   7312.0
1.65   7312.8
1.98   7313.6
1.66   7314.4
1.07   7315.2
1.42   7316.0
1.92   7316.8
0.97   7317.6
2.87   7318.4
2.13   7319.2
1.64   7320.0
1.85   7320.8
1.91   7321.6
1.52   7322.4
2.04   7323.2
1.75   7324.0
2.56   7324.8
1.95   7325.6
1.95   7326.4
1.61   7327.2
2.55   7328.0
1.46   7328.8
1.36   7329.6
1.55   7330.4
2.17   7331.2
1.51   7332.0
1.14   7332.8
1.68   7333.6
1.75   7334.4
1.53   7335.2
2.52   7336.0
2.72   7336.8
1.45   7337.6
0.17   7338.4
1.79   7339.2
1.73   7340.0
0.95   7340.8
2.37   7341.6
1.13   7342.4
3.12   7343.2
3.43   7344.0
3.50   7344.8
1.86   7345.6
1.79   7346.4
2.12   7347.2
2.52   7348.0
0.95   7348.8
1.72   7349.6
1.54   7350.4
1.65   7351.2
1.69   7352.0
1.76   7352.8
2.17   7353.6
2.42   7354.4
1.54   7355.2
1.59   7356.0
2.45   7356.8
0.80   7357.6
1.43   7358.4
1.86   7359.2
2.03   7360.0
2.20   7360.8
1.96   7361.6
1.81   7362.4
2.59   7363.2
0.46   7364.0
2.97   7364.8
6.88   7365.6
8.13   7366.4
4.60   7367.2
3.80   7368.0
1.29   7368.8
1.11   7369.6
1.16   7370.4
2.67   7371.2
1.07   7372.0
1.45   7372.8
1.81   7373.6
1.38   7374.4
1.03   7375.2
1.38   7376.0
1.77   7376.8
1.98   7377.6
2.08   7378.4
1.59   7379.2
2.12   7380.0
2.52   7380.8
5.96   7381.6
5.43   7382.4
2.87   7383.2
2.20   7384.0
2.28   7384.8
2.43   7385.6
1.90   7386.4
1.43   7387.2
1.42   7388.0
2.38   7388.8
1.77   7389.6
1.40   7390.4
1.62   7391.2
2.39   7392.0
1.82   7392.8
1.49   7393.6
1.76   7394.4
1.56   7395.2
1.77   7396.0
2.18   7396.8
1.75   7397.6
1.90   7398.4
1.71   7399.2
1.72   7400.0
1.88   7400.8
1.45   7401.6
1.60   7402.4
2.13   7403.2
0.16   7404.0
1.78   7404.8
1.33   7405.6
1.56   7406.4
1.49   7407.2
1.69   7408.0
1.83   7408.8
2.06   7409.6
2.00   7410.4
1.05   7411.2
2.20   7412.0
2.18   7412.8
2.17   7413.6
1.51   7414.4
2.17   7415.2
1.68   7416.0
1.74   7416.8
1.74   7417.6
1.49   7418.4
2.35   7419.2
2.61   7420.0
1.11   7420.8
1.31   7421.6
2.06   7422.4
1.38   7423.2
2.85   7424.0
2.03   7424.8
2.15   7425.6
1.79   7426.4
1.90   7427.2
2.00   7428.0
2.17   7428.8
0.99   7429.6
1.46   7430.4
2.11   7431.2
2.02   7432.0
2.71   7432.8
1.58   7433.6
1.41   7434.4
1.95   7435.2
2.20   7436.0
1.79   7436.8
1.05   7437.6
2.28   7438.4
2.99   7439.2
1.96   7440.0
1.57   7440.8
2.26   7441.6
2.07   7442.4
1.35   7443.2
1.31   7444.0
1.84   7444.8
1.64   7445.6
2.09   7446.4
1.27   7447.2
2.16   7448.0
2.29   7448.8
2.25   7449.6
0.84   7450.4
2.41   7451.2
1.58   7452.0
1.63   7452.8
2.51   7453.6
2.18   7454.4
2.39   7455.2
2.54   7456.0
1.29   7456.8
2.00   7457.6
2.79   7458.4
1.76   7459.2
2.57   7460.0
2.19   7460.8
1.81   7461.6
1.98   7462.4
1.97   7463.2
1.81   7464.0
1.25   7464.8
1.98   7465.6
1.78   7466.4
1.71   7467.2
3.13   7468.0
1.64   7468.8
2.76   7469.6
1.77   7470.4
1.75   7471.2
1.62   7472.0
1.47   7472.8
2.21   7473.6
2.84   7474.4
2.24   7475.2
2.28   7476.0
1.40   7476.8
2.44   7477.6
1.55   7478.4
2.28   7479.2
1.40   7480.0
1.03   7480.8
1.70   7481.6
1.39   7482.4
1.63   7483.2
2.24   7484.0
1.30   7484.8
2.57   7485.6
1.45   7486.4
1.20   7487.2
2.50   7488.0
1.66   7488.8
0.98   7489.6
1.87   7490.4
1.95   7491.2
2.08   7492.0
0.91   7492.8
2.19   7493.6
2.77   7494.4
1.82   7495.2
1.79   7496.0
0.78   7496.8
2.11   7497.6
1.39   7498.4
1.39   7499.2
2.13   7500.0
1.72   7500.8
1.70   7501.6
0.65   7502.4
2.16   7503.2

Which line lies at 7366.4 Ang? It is [S II] 6716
